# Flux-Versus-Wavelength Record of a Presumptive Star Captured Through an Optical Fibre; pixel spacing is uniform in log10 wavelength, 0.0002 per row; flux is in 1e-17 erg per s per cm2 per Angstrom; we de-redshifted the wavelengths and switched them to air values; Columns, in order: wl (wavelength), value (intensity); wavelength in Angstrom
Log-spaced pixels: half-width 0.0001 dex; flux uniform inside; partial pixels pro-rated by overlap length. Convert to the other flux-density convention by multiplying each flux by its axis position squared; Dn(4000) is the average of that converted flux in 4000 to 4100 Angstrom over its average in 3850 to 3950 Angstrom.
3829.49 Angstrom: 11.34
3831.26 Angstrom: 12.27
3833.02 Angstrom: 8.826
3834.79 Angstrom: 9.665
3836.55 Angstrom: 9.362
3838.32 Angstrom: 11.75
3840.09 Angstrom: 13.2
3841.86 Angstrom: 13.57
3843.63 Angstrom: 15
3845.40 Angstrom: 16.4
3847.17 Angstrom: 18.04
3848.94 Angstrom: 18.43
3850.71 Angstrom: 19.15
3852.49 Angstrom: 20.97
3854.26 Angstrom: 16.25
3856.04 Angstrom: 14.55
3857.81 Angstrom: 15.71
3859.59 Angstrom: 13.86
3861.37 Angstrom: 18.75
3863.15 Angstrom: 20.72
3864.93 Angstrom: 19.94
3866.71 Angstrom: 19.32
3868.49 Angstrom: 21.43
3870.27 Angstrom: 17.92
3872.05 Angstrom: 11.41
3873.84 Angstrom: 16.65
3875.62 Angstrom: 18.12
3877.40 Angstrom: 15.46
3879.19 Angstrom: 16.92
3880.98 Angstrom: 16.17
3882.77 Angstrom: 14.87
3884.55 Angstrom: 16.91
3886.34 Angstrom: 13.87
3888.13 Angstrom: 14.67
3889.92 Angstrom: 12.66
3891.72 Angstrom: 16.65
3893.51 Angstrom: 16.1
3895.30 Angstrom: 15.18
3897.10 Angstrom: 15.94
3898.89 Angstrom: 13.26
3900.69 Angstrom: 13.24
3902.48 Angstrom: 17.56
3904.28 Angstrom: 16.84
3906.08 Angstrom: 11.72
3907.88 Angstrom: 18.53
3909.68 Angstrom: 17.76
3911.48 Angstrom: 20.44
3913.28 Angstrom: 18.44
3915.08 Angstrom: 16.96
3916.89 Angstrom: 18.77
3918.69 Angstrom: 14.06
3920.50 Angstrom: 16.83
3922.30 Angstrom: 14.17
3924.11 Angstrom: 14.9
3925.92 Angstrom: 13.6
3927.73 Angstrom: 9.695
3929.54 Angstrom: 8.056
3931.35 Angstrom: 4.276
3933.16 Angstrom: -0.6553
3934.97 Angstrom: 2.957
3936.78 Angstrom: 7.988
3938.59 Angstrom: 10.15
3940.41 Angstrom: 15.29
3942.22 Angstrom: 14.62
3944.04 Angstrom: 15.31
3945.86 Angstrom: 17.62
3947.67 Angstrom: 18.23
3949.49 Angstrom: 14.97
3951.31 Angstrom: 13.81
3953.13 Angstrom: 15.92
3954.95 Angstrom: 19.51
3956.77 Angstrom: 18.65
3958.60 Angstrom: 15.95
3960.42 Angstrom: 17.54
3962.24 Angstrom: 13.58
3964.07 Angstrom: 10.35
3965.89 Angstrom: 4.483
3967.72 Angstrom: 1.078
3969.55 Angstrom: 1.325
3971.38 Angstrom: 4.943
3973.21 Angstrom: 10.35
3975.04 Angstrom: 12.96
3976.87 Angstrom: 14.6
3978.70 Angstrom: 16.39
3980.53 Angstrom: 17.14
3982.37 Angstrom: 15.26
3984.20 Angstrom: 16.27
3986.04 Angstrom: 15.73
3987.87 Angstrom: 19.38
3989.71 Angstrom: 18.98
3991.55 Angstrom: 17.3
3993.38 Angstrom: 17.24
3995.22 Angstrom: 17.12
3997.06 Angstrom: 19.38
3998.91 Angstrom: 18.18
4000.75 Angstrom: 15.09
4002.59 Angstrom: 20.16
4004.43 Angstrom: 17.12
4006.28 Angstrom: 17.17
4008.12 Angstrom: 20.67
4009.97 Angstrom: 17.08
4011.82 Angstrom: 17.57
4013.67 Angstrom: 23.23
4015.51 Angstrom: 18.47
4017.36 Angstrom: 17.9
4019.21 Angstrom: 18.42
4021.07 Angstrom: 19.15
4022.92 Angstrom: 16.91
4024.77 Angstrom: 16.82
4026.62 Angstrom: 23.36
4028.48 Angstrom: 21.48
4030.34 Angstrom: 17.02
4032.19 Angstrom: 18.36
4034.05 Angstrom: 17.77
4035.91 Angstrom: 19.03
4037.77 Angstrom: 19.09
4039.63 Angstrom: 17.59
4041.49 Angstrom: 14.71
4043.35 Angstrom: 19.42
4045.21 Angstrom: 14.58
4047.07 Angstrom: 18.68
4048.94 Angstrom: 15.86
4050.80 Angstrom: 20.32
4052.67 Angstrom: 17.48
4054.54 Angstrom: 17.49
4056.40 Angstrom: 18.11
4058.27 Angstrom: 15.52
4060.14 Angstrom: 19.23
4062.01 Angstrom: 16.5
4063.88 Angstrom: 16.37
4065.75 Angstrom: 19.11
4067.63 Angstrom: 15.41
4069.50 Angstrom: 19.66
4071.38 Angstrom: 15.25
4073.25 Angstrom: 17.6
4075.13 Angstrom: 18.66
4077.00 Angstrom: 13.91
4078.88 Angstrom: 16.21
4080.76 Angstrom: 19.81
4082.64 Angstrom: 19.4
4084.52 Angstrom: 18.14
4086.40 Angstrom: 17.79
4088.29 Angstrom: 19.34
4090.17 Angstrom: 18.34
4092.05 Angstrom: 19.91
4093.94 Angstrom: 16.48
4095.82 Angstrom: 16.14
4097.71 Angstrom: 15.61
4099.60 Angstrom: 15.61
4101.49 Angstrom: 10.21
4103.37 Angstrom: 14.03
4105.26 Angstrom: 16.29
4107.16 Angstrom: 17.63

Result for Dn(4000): 1.28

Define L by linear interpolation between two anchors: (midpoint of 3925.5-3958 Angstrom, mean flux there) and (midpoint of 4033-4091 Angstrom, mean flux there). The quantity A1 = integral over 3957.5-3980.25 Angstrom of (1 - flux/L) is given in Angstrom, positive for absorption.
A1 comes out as 4.9 Angstrom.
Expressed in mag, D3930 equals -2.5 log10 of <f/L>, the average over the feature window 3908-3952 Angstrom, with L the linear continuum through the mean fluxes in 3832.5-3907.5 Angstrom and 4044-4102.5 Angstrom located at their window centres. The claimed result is 0.206 mag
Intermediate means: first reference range 15.7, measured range 13.3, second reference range 17.2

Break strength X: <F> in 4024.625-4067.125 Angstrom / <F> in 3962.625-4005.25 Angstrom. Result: 1.29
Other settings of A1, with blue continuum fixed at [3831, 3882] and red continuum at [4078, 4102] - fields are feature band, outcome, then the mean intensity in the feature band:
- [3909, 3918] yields -1.2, 18.4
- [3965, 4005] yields 6.2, 14.1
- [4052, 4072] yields -0.2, 17.3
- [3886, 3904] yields 1.2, 15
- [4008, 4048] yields -3.7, 18.5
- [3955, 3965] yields 0.6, 15.6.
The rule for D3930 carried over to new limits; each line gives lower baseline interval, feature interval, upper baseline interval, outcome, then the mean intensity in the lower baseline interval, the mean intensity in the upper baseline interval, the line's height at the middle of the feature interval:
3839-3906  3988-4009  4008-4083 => -0.034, 16.3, 18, 17.5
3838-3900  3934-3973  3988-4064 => 0.391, 16.3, 18.1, 17.3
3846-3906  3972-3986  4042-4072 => 0.170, 16.5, 17.4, 17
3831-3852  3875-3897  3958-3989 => -0.166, 14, 12.2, 13.4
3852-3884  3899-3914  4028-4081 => 0.038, 17.1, 17.5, 17.2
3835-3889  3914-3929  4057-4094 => 0.131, 16.2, 17.7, 16.6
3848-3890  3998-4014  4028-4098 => -0.051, 16.9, 17.7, 17.5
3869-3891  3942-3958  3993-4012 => 0.022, 15.6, 17.9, 16.9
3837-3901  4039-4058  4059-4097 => 0.004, 16.2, 17.6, 17.4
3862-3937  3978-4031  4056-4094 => -0.101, 14.8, 17.7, 16.5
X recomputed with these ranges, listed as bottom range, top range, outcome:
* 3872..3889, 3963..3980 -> 0.56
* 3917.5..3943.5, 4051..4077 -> 1.64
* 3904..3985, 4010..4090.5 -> 1.37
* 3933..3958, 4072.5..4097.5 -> 1.30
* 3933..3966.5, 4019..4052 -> 1.37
